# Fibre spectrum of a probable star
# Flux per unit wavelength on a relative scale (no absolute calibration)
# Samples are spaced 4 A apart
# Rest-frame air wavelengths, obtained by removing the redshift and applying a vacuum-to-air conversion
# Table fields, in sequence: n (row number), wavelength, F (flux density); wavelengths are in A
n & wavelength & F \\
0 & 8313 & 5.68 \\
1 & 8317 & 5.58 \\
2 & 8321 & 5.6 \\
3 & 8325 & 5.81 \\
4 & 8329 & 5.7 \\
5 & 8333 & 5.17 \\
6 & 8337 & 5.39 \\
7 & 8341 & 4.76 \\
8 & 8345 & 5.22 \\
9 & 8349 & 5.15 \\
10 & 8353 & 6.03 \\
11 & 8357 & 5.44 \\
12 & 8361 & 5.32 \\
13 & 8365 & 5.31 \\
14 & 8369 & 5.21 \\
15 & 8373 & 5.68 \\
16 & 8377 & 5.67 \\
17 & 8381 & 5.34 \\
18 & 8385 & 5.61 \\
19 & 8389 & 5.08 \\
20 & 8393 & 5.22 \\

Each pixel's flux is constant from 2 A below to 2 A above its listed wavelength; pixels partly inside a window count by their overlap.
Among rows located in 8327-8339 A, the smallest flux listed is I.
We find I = 5.17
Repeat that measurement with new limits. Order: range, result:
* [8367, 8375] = 5.21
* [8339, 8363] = 4.76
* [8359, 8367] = 5.31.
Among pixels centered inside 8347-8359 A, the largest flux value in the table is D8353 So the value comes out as 6.03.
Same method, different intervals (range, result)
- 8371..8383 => 5.68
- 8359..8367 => 5.32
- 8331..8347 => 5.39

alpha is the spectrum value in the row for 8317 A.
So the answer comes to 5.58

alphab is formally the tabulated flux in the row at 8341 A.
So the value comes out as 4.76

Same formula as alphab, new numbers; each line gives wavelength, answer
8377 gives 5.67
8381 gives 5.34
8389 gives 5.08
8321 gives 5.6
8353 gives 6.03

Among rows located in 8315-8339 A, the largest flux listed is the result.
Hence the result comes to 5.81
